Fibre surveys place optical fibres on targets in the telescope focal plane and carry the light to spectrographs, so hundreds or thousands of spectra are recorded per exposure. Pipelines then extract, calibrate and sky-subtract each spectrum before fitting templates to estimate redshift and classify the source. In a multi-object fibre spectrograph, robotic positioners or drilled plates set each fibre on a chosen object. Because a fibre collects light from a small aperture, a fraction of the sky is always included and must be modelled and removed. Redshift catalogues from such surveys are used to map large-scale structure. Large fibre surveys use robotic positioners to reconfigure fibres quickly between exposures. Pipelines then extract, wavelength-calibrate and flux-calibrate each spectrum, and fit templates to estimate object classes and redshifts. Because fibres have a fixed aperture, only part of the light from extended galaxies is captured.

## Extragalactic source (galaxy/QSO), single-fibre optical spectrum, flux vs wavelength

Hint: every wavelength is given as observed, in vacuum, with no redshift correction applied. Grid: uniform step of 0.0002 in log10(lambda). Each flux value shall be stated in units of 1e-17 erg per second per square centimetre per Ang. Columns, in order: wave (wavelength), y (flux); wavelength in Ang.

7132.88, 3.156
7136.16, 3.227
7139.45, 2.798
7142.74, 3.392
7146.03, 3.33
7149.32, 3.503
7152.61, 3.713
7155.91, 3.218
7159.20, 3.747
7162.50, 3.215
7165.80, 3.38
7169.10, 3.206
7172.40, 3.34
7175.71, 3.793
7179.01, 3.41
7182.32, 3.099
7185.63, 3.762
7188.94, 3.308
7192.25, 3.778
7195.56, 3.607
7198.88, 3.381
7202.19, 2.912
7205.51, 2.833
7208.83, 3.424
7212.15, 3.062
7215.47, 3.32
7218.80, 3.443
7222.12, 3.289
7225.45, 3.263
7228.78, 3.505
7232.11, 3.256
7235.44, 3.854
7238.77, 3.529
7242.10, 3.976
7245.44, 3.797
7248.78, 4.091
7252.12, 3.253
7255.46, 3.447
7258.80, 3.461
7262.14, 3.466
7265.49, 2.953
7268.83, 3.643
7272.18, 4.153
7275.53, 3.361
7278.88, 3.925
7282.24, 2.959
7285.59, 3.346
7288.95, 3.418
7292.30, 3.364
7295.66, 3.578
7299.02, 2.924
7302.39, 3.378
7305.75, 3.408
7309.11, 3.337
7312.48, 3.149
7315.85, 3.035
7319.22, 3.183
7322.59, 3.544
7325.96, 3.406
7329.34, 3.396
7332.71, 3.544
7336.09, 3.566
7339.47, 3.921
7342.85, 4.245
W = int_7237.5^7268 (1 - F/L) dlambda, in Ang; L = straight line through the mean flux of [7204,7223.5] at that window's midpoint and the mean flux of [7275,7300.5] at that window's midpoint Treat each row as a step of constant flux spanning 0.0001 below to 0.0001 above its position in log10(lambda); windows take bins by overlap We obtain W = -2.4 Ang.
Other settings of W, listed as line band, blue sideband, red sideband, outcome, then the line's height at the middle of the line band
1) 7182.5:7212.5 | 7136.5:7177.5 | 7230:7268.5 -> 1.0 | 3.46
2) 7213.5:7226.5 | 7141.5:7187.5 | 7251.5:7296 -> 0.5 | 3.44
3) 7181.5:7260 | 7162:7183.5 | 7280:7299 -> -2.5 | 3.34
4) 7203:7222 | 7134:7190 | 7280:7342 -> 0.9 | 3.38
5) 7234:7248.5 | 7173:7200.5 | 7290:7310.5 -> -1.7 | 3.43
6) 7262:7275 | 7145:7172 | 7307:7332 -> -0.8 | 3.34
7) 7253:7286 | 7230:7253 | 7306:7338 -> 1.0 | 3.58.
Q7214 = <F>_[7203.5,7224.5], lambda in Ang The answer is 3.22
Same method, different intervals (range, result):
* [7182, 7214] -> 3.33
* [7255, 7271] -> 3.41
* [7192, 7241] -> 3.36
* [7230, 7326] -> 3.46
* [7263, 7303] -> 3.42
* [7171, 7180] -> 3.53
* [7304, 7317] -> 3.24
